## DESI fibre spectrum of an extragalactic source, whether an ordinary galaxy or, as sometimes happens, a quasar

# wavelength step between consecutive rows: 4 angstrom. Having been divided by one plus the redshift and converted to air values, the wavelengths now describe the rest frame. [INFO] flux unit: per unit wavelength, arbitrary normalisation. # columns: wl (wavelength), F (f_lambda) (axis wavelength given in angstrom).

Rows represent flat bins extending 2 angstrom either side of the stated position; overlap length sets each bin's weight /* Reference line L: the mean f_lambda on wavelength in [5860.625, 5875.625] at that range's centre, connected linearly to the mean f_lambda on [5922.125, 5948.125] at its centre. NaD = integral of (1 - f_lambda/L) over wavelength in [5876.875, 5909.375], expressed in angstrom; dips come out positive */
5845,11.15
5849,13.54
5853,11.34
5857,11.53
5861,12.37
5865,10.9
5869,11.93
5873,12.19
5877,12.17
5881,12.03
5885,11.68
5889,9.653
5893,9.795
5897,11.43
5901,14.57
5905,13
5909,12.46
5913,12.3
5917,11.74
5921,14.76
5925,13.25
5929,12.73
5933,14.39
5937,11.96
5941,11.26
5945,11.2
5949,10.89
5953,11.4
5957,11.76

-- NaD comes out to 0.6 angstrom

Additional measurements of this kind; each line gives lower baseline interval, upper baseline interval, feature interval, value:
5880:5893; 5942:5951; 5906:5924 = -3.1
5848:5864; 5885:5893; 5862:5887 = -1.9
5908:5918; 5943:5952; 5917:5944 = -2.9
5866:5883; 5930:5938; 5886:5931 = 1.5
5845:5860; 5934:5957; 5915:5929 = -1.8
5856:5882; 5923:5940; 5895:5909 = -0.5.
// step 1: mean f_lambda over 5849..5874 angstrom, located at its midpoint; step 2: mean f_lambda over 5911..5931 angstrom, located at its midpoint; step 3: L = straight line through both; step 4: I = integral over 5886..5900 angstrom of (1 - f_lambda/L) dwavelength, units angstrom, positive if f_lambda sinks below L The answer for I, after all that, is 2.0 angstrom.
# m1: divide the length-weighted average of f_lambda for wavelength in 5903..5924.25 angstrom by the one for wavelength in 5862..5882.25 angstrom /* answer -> 1.1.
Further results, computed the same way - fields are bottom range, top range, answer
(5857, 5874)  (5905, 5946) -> 1.07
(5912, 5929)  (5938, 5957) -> 0.87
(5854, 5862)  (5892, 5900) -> 0.95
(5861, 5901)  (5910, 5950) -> 1.08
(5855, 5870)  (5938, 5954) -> 0.96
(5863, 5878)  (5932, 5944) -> 1.04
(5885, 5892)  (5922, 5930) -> 1.29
